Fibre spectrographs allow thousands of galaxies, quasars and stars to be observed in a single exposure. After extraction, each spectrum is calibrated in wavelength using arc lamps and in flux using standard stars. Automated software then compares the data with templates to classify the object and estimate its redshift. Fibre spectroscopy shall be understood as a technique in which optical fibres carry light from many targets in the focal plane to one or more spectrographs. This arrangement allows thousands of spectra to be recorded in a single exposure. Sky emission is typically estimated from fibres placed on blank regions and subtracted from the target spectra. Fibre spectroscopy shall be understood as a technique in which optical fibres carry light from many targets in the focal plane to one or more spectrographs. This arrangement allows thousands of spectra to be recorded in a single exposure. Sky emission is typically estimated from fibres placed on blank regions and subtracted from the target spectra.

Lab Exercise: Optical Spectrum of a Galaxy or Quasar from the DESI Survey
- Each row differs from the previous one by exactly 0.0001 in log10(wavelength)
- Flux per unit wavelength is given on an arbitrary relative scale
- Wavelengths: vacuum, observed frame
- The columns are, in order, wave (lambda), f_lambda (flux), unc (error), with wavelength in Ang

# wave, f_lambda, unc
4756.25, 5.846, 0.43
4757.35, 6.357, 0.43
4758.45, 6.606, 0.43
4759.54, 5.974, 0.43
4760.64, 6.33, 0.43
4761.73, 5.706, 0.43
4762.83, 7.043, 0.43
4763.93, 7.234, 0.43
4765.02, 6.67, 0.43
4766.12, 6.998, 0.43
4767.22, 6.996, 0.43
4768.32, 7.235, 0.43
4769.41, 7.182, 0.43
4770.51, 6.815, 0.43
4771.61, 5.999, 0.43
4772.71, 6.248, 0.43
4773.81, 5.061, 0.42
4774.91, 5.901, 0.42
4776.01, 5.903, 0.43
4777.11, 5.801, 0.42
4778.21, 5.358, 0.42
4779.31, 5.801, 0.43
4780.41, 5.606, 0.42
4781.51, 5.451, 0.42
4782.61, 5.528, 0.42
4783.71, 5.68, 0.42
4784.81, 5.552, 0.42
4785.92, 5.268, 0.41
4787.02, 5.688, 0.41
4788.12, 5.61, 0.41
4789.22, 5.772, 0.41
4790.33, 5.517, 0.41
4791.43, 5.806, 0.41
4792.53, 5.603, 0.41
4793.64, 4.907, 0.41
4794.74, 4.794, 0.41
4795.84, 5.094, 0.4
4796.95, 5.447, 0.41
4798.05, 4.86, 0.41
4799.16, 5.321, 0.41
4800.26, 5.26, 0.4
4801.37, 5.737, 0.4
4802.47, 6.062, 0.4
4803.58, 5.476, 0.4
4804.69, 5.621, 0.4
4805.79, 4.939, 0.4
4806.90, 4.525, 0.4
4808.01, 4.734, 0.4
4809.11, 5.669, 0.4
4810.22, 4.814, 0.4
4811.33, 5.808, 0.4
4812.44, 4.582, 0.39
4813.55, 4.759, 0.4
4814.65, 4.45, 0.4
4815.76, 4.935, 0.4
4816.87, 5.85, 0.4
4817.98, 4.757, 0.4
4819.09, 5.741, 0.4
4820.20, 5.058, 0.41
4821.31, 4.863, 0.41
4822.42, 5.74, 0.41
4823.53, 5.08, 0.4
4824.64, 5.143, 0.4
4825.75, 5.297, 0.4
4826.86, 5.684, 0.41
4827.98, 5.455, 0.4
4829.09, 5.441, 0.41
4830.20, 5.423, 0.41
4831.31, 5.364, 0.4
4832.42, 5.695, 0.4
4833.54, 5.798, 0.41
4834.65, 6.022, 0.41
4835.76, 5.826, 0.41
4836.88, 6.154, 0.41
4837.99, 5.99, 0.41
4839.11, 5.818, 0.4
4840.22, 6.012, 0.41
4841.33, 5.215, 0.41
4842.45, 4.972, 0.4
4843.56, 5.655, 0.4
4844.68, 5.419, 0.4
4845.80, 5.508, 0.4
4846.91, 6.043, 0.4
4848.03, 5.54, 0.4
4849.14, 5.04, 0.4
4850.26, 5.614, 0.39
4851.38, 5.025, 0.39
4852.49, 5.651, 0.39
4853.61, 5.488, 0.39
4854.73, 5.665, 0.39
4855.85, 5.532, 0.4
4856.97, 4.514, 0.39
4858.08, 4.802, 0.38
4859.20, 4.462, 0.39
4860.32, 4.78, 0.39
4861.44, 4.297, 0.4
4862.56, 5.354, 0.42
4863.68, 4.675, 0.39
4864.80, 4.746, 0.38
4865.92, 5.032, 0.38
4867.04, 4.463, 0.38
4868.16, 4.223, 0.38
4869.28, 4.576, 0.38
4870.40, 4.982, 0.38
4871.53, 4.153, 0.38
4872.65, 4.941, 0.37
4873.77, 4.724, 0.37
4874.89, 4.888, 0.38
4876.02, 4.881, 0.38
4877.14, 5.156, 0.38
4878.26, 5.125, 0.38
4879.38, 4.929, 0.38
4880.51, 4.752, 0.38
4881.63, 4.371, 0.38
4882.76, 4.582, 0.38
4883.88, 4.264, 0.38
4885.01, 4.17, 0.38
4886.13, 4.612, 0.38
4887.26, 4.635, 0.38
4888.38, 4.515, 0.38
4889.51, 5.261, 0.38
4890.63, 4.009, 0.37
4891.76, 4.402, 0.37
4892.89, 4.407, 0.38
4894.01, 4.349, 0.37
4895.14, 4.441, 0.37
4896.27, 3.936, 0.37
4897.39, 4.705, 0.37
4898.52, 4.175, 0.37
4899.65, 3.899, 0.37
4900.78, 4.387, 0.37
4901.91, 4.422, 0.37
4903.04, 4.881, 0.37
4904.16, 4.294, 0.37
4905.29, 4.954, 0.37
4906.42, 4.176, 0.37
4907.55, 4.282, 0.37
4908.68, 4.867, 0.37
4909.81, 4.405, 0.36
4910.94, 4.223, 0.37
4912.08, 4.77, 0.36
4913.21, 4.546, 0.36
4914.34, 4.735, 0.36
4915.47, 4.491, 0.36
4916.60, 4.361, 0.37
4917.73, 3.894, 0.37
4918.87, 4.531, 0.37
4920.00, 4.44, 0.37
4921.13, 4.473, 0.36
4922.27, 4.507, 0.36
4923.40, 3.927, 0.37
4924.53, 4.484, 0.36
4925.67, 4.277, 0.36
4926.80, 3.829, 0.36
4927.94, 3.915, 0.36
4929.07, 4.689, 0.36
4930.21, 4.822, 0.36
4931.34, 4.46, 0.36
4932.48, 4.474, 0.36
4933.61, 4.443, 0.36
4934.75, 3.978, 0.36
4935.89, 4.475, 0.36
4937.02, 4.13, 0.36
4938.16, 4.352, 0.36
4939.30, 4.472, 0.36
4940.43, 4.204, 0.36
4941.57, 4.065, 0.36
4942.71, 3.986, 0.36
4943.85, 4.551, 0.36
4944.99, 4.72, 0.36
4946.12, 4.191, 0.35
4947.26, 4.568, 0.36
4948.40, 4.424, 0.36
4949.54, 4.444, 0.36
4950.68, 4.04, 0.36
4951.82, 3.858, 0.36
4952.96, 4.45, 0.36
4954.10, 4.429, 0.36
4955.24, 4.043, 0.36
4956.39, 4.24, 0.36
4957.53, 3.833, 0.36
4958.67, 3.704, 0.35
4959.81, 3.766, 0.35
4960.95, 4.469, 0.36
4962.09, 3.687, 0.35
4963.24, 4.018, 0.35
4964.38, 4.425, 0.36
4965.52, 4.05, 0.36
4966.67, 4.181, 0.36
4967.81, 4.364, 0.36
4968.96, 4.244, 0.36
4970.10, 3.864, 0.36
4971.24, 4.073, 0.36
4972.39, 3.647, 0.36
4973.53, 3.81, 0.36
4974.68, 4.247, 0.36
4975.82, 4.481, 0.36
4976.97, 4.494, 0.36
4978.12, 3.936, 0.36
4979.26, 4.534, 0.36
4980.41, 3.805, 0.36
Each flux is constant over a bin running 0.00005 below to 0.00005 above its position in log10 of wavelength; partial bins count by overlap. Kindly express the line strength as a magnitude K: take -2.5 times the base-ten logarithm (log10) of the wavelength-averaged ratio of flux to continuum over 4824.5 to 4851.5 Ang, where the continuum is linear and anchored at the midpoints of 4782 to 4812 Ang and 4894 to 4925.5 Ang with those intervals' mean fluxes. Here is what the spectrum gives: -0.11 mag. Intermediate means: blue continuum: 5.37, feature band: 5.58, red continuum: 4.41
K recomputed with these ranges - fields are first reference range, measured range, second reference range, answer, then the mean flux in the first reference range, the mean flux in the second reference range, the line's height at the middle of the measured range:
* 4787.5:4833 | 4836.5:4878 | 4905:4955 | -0.04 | 5.29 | 4.37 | 4.92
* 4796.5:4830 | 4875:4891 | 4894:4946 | 0.00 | 5.24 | 4.38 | 4.68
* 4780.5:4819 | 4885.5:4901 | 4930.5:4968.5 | 0.05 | 5.3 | 4.23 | 4.63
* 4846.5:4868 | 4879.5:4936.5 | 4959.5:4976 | 0.05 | 5.07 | 4.09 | 4.62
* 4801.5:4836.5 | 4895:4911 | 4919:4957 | 0.05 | 5.32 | 4.32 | 4.61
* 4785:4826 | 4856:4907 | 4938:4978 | 0.03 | 5.26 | 4.18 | 4.72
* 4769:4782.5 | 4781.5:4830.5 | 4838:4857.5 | 0.08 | 5.9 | 5.47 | 5.72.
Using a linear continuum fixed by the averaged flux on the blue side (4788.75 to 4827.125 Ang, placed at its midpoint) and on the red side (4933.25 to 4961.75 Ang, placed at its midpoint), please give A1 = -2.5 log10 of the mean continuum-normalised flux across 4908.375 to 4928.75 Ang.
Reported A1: 0.018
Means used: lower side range 5.24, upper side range 4.23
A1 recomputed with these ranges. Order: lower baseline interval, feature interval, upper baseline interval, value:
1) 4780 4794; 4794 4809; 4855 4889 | 0.03 mag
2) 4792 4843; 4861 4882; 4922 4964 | 0.02 mag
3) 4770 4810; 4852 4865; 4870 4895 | -0.03 mag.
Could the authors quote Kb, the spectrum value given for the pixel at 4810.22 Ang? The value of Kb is 4.814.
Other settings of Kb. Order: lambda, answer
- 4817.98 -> 4.757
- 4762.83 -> 7.043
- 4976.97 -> 4.494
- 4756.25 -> 5.846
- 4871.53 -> 4.153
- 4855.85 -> 5.532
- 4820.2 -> 5.058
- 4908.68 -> 4.867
